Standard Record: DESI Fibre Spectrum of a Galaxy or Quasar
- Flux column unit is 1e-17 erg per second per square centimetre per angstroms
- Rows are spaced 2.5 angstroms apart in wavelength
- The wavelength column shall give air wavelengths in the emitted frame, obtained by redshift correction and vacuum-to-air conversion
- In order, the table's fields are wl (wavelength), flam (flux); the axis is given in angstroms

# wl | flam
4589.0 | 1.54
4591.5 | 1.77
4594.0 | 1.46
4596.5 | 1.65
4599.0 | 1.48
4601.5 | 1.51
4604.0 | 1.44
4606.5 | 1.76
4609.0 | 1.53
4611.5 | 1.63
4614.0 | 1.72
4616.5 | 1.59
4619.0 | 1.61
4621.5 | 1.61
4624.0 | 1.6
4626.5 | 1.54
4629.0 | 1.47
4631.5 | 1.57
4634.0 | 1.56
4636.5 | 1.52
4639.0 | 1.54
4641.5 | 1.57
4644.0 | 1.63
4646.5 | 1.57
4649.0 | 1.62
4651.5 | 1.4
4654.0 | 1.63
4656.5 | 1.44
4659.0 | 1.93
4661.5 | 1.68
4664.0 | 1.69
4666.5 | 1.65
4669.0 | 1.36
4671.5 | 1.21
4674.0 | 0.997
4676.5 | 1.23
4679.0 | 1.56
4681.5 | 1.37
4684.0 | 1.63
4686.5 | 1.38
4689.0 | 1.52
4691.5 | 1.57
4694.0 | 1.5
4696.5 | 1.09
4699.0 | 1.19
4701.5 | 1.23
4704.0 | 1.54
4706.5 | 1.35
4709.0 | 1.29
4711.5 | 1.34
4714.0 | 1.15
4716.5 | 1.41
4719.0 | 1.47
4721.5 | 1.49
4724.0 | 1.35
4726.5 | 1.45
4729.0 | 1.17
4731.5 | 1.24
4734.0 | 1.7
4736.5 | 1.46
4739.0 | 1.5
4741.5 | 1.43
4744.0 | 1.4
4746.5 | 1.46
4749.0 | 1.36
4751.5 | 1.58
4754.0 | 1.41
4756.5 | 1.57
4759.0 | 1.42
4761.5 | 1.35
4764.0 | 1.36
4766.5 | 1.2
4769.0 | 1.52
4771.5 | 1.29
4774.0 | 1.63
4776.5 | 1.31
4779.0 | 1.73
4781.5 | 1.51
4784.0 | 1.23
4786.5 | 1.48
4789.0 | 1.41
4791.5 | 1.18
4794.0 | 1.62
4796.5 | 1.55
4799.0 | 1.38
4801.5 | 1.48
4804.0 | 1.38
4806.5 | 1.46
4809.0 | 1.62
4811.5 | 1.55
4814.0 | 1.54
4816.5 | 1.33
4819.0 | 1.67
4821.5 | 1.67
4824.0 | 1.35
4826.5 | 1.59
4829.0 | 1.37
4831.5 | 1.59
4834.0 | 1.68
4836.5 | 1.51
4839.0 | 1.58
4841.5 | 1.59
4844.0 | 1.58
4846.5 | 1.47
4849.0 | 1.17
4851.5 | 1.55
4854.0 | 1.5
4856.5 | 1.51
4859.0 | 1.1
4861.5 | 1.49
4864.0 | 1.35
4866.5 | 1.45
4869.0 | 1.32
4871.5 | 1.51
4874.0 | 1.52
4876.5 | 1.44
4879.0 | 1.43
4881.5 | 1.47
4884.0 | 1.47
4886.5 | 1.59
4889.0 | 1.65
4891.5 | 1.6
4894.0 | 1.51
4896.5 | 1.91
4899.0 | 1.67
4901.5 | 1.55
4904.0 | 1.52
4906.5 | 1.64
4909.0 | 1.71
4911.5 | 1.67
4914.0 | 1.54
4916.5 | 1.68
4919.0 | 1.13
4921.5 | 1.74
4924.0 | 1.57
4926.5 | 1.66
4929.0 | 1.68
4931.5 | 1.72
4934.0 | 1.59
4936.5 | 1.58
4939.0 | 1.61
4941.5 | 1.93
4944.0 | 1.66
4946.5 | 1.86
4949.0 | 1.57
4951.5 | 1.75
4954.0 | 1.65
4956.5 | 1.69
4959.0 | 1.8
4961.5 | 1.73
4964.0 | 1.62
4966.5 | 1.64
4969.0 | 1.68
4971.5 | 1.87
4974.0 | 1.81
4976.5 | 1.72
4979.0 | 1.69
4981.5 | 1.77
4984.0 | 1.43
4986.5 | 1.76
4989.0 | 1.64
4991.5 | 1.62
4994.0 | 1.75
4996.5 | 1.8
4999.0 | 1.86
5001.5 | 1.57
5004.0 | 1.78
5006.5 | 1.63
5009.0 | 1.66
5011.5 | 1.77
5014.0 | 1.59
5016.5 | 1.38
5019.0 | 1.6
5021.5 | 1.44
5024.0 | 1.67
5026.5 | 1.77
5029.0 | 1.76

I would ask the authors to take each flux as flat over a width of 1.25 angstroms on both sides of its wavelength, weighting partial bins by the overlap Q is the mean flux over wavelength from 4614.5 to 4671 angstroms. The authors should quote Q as 1.58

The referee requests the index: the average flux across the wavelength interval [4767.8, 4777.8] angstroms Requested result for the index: 1.44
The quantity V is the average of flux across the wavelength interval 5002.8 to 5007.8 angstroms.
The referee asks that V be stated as 1.7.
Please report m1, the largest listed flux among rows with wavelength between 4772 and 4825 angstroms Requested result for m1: 1.73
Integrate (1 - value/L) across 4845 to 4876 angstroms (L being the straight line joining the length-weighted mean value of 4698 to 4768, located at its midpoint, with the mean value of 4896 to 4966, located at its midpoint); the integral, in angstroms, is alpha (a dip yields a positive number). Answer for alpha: 2.9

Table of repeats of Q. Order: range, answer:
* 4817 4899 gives 1.51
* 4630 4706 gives 1.48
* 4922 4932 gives 1.66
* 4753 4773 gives 1.39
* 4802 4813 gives 1.5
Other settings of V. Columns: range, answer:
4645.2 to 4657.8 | 1.53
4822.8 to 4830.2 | 1.44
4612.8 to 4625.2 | 1.63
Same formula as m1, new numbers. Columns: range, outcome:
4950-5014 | 1.87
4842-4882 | 1.58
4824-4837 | 1.68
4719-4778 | 1.7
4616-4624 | 1.61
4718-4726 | 1.49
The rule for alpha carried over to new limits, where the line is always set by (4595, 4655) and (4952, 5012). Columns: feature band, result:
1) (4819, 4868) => 5.05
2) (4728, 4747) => 2.27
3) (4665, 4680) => 2.39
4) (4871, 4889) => 1.81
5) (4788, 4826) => 3.67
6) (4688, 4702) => 2.14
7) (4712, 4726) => 2.01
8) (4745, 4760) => 1.42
